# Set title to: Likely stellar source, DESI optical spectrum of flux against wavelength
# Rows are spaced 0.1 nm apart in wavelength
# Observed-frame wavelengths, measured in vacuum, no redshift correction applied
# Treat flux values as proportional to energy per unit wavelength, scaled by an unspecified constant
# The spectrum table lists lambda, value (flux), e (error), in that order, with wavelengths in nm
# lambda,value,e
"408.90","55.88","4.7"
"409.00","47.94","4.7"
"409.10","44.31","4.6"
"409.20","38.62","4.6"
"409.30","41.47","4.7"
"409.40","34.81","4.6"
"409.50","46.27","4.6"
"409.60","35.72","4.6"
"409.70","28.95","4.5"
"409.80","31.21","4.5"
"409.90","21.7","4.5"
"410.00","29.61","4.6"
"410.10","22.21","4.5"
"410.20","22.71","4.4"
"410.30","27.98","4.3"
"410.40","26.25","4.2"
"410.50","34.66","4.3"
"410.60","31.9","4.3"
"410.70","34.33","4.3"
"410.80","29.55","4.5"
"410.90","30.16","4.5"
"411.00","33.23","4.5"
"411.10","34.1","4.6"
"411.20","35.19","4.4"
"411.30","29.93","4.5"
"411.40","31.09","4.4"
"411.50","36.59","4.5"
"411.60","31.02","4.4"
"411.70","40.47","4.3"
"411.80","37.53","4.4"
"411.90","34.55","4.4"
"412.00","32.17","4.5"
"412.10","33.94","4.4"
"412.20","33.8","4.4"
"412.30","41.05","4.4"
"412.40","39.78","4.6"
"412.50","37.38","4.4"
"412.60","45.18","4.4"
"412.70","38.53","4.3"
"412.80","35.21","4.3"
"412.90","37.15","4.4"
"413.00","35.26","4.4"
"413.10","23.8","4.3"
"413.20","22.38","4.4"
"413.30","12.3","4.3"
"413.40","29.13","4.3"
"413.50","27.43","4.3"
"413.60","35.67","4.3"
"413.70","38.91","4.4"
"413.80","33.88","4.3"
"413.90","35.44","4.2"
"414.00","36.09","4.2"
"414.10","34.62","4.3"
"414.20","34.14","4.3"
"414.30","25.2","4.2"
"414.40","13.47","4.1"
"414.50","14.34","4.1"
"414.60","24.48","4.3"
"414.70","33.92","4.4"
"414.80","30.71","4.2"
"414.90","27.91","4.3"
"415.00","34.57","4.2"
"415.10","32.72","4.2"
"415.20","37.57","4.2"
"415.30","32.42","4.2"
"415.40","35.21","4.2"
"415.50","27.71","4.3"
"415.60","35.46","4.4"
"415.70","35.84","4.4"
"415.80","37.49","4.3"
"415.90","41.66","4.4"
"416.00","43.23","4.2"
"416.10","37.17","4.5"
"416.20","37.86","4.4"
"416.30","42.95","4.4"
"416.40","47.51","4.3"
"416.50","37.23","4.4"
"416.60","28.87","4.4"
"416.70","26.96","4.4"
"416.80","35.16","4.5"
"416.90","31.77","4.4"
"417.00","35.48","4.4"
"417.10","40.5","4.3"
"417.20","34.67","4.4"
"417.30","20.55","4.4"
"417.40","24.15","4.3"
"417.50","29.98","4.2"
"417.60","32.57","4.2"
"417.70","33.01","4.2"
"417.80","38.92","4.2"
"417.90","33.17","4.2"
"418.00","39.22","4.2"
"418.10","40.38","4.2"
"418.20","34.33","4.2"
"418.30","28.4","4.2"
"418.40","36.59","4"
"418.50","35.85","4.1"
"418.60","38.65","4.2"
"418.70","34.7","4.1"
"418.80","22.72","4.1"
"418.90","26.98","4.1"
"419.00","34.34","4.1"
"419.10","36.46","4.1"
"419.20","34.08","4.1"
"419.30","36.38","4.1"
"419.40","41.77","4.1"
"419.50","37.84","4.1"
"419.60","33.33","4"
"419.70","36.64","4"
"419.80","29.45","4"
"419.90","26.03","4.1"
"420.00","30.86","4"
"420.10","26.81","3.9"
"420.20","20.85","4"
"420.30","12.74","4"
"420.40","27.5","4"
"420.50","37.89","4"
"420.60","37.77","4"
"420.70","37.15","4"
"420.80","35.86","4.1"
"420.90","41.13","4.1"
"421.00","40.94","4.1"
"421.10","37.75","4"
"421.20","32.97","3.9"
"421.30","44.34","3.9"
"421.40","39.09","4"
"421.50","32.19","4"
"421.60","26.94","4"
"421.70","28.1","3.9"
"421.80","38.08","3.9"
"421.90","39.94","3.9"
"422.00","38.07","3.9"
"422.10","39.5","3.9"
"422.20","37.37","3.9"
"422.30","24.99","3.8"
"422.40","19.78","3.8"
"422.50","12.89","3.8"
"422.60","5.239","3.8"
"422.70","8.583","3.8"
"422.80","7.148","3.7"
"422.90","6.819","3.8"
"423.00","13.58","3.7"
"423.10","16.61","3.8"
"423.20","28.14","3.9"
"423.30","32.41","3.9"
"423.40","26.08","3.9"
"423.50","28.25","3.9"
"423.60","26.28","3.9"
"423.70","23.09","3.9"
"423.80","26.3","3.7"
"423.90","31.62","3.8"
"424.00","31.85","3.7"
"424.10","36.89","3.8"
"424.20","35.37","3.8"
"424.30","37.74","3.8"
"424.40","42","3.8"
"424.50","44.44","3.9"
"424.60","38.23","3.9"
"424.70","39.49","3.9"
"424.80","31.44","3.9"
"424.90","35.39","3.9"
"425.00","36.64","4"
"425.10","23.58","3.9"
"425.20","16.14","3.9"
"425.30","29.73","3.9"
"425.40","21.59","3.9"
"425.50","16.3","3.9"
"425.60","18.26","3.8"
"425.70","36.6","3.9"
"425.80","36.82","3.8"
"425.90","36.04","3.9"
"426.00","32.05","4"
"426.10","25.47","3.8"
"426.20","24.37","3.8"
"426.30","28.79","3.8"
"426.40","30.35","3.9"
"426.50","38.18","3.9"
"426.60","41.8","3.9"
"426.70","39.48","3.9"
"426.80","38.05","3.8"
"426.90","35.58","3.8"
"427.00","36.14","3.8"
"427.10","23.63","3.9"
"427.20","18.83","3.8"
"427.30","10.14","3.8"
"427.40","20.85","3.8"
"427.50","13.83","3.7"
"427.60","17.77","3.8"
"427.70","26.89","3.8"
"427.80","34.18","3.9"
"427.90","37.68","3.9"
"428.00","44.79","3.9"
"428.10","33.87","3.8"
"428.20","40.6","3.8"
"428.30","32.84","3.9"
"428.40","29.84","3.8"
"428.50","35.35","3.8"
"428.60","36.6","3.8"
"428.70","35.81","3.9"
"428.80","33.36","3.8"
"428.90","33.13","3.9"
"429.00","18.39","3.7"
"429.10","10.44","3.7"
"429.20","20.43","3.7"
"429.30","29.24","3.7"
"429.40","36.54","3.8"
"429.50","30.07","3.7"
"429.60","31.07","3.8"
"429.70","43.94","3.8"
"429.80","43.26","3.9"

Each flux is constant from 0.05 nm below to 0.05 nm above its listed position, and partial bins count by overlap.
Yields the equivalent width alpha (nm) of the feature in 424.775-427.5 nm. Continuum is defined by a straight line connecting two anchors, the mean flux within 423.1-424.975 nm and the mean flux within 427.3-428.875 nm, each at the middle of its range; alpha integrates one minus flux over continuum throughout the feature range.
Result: 0.27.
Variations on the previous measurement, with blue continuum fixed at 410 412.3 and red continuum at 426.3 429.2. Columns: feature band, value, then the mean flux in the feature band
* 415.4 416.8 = -0.23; 36.8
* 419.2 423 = 0.13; 29.9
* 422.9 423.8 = 0.21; 23.4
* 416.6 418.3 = -0.08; 32.9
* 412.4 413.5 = 0.00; 31.8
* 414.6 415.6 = -0.02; 32.3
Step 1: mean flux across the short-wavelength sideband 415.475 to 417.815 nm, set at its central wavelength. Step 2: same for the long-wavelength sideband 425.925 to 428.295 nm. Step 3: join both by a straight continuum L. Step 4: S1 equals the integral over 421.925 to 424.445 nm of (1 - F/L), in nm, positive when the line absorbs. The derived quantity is 0.50 nm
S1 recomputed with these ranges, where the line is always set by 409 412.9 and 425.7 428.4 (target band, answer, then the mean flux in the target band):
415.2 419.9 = -0.25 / 34.6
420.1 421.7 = -0.06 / 33.3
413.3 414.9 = 0.21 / 29.2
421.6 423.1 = 0.43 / 22.8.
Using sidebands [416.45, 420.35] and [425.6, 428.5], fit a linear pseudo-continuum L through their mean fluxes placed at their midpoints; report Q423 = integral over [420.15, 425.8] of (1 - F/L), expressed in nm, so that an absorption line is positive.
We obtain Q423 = 0.40 nm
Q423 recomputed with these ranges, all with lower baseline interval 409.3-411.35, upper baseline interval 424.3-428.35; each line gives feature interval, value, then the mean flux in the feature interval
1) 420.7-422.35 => -0.28 nm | 36.1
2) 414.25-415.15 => 0.14 nm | 26.4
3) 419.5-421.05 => -0.04 nm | 31.9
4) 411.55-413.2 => -0.23 nm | 35.6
